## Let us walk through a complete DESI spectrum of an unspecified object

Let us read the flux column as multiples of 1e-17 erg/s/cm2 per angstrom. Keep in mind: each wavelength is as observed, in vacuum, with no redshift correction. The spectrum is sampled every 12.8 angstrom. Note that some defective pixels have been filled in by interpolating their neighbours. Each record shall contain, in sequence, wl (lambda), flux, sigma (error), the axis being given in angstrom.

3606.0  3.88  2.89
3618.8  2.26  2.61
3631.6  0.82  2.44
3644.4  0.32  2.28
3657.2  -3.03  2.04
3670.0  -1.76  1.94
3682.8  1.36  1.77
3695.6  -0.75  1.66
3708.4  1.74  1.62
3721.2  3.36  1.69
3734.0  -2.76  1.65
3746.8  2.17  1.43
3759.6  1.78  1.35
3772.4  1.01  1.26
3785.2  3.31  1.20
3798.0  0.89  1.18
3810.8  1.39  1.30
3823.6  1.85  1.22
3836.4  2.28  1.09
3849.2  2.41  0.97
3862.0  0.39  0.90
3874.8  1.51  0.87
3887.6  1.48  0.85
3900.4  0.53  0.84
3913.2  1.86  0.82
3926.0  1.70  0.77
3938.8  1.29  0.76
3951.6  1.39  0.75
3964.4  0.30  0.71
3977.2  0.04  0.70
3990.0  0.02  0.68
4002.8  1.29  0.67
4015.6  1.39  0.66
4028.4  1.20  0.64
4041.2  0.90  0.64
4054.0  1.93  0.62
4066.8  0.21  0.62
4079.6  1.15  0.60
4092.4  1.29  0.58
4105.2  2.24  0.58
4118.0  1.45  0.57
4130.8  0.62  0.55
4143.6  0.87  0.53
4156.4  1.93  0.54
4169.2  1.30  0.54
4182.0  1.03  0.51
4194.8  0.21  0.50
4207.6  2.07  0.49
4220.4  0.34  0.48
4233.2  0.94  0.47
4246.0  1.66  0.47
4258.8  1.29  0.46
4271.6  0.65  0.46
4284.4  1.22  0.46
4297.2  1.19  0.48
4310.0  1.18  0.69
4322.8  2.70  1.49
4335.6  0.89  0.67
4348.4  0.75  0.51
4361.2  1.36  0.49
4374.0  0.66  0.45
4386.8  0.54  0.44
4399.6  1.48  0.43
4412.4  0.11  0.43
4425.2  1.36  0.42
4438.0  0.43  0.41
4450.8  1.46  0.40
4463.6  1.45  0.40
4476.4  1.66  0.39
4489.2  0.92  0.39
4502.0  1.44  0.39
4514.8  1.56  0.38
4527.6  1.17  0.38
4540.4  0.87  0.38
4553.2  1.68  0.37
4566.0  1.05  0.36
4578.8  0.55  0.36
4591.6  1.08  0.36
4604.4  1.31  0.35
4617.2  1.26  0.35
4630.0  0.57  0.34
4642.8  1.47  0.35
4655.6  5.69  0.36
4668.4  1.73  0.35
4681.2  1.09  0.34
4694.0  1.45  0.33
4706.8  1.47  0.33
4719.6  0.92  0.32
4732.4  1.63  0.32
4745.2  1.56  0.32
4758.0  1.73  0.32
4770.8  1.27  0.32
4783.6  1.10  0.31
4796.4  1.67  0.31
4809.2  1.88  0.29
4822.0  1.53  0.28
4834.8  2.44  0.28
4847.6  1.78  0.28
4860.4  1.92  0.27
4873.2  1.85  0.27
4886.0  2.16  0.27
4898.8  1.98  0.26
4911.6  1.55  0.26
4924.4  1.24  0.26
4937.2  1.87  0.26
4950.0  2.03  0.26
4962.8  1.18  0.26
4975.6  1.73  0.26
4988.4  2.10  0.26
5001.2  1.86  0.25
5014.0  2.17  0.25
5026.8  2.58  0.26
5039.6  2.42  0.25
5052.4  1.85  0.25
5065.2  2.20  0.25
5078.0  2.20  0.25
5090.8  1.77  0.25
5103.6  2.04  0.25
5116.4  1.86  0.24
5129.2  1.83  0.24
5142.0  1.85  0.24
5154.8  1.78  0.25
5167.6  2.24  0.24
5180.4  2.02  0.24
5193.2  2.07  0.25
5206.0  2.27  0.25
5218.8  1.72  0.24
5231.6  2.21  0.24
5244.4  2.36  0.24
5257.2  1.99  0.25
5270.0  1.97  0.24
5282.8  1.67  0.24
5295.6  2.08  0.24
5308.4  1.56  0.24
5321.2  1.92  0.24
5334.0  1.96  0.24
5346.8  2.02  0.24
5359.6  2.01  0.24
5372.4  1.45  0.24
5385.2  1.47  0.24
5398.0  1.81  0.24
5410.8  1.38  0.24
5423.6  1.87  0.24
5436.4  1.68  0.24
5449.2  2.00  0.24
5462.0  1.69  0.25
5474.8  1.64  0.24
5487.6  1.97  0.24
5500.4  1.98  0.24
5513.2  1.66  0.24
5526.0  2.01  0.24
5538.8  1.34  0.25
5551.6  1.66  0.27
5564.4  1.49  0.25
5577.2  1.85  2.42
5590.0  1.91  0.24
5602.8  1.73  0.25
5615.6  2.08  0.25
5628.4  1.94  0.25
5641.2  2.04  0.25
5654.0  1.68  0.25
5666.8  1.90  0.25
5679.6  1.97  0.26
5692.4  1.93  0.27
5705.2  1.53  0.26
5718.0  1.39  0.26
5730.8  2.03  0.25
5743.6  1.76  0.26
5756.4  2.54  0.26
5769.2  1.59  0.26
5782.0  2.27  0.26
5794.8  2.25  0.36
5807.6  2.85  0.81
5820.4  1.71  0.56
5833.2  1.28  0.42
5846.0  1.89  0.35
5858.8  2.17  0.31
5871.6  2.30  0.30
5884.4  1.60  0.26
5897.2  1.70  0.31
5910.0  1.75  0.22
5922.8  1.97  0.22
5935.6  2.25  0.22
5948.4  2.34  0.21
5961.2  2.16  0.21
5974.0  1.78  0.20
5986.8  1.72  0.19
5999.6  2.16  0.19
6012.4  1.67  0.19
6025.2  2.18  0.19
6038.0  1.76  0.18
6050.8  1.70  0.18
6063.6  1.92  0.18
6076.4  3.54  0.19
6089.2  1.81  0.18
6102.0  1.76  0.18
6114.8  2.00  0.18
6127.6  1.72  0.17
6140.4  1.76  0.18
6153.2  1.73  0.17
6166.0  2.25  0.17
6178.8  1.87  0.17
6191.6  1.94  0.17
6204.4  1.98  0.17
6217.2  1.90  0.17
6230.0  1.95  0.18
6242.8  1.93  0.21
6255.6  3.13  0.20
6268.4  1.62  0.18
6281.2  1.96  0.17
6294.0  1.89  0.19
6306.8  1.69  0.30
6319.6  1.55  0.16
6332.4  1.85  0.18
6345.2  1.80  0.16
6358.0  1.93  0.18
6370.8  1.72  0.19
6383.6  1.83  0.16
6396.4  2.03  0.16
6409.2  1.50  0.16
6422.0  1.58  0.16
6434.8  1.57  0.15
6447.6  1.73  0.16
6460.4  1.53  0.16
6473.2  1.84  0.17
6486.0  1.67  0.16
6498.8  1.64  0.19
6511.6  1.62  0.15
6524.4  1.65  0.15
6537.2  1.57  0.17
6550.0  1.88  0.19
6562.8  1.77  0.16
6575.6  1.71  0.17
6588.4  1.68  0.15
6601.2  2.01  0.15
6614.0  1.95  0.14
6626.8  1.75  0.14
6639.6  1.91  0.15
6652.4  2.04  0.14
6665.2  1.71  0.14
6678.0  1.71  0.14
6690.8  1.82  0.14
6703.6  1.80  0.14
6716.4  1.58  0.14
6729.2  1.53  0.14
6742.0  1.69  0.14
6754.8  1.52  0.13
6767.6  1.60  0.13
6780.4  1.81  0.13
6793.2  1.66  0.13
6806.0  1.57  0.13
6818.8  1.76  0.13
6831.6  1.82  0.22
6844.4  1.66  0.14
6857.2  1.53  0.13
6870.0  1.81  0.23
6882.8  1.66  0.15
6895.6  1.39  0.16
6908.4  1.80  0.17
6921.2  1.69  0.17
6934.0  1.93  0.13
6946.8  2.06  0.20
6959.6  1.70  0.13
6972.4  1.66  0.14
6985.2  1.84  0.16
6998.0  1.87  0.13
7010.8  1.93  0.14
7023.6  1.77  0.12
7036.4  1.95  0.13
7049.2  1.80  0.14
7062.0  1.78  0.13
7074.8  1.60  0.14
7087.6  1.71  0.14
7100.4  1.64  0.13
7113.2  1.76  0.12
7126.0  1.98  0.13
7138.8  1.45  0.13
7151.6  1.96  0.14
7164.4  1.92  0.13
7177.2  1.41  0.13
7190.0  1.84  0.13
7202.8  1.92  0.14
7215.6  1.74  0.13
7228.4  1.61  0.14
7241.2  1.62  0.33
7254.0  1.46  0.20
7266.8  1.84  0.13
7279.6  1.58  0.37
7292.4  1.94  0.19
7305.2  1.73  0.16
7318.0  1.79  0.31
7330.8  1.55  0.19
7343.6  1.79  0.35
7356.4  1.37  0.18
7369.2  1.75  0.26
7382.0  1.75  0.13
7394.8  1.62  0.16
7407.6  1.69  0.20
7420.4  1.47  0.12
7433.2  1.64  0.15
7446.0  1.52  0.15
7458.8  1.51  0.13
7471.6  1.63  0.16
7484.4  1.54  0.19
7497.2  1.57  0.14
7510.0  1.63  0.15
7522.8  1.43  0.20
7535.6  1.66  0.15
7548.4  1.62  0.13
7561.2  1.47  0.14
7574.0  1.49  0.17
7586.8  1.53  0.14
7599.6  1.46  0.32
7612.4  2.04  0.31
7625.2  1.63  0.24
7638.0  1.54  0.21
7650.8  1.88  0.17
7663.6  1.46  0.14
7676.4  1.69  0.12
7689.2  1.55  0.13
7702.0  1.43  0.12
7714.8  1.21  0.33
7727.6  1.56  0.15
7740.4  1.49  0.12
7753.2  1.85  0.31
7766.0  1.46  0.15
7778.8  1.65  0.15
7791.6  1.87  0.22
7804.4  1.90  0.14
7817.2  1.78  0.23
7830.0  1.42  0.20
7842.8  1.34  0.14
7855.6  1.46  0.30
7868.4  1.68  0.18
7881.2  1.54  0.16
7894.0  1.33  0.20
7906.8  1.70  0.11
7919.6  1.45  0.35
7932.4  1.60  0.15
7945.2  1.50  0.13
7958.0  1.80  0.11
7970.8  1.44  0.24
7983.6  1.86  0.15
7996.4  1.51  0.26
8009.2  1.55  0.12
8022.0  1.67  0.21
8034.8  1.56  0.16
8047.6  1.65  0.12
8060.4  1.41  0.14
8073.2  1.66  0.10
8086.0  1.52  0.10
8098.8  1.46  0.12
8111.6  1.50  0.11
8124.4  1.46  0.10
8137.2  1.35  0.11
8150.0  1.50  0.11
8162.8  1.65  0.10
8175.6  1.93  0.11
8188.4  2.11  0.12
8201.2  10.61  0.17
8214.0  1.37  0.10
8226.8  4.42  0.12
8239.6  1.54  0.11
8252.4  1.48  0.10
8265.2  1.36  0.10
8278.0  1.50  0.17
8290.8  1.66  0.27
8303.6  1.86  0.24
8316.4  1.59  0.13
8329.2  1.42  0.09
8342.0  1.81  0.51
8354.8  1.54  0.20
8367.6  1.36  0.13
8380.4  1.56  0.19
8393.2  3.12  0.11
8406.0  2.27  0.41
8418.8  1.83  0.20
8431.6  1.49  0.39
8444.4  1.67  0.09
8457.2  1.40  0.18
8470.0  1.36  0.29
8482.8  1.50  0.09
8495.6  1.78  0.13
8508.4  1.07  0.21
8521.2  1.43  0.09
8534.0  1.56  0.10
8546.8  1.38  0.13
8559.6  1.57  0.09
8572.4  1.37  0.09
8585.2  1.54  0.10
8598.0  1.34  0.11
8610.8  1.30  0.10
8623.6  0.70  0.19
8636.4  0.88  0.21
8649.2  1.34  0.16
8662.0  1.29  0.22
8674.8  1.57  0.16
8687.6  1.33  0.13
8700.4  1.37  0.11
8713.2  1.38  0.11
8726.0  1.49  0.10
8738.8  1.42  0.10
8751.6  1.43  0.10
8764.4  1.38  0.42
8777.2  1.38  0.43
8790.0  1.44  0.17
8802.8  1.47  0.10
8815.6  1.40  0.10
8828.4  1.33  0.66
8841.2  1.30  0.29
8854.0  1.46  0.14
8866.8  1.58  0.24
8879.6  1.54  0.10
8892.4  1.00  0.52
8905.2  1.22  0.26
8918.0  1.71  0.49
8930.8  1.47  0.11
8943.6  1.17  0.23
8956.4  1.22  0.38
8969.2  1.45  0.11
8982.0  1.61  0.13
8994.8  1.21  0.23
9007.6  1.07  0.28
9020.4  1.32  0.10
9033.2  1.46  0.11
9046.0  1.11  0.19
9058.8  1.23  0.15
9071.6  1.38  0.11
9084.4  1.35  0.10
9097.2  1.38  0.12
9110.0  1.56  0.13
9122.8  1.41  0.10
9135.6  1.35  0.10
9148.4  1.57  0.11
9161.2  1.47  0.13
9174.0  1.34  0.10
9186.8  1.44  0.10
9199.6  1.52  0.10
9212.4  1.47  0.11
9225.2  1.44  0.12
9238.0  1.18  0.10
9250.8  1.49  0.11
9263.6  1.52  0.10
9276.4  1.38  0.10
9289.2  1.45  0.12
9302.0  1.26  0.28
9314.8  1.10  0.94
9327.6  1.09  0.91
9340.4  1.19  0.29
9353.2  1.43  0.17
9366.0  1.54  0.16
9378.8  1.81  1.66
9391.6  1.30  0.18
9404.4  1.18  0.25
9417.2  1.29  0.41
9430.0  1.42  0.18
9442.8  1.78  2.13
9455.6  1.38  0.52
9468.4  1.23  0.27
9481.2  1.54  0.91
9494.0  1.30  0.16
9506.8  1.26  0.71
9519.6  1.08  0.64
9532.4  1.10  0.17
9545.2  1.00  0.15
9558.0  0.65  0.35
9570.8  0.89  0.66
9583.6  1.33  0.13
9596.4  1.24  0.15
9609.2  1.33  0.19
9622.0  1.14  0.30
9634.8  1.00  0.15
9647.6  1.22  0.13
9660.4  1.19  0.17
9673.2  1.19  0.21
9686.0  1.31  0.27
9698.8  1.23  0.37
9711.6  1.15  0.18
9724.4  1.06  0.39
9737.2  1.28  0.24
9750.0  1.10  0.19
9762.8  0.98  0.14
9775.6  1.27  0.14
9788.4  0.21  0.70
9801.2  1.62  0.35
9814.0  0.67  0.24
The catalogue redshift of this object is 0.249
